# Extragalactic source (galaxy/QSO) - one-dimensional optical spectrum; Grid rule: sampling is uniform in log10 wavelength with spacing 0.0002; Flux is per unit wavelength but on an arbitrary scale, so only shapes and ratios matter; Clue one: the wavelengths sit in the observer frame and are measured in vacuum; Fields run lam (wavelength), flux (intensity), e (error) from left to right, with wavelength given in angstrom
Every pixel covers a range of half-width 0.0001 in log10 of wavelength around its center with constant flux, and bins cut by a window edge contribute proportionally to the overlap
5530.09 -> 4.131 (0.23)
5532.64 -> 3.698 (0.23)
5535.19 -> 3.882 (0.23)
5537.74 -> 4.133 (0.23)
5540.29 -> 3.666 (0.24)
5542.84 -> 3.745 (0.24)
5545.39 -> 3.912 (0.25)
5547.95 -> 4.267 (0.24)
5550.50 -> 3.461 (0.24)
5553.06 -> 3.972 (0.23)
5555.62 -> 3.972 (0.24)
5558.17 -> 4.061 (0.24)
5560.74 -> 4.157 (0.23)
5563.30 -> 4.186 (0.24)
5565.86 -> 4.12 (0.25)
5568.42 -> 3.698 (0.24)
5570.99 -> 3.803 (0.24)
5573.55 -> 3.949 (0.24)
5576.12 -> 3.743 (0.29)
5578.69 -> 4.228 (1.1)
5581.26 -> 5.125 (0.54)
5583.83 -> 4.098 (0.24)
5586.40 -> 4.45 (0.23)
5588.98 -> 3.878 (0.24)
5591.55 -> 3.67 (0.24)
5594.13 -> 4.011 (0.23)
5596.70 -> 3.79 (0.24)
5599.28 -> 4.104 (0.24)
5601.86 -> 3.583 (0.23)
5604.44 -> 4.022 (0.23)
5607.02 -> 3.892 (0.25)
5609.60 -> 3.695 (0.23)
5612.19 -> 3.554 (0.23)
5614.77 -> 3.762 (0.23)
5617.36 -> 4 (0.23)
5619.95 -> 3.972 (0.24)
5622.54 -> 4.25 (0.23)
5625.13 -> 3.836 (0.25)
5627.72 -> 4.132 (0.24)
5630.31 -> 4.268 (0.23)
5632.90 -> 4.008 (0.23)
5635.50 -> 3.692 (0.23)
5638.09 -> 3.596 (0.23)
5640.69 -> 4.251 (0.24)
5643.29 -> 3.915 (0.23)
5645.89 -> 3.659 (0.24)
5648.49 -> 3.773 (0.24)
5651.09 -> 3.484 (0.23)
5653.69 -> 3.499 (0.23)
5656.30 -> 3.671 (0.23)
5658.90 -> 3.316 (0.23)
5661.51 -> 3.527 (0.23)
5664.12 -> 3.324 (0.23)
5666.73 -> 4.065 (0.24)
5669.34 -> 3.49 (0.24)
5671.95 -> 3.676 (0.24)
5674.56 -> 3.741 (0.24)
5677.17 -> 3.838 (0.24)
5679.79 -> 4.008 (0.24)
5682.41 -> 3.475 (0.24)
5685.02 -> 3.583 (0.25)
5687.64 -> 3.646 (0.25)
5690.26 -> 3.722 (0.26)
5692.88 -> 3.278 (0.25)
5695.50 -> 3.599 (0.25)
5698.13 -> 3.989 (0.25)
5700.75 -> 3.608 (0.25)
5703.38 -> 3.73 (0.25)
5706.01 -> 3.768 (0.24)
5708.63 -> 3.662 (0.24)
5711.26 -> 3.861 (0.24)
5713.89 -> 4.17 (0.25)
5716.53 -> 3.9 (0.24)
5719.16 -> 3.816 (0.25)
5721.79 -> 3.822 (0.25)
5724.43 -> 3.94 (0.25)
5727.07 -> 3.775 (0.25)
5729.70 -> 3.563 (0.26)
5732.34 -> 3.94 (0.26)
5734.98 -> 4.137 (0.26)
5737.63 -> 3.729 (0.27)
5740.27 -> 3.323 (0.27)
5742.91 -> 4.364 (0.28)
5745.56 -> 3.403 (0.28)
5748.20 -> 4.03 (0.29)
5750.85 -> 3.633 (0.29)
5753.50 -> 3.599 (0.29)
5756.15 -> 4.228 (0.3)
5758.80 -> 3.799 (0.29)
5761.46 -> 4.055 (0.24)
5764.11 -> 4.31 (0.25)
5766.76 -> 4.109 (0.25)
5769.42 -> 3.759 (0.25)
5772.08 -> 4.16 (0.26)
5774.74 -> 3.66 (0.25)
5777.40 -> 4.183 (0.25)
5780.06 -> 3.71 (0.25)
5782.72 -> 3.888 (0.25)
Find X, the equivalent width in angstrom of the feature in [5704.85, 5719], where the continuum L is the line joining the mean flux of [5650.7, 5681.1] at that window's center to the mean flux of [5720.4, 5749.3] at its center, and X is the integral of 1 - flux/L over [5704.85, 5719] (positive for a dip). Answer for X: -0.4 angstrom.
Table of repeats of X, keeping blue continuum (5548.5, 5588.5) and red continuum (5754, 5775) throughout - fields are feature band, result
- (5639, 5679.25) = 3.5 angstrom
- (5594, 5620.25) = 1.4 angstrom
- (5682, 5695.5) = 1.6 angstrom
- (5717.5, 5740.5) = 1.2 angstrom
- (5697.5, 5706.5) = 0.6 angstrom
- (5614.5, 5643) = 0.5 angstrom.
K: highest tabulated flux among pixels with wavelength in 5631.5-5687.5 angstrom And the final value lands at 4.251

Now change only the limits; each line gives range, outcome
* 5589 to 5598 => 4.011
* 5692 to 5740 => 4.17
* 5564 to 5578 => 4.12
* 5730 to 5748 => 4.364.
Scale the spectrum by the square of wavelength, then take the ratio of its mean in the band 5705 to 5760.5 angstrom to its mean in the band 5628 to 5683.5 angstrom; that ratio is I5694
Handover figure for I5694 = 1.05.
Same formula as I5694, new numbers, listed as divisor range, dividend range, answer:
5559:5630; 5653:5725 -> 0.96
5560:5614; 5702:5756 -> 1.01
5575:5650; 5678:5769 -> 1.00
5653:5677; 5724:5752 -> 1.08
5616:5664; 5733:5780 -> 1.07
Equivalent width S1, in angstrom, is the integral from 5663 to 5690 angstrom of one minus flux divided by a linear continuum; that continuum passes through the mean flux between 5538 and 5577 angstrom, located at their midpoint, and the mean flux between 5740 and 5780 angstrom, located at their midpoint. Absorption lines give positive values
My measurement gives 1.6 angstrom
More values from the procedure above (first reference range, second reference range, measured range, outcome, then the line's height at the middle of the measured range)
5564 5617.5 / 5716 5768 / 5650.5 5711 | 4.1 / 3.91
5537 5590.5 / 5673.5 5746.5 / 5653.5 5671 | 1.3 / 3.85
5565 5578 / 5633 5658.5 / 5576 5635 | -3.1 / 3.8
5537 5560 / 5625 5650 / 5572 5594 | -1.2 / 3.91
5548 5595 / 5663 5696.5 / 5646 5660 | 0.7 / 3.75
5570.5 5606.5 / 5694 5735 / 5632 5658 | 1.3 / 3.94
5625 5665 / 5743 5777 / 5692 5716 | 0.5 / 3.84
